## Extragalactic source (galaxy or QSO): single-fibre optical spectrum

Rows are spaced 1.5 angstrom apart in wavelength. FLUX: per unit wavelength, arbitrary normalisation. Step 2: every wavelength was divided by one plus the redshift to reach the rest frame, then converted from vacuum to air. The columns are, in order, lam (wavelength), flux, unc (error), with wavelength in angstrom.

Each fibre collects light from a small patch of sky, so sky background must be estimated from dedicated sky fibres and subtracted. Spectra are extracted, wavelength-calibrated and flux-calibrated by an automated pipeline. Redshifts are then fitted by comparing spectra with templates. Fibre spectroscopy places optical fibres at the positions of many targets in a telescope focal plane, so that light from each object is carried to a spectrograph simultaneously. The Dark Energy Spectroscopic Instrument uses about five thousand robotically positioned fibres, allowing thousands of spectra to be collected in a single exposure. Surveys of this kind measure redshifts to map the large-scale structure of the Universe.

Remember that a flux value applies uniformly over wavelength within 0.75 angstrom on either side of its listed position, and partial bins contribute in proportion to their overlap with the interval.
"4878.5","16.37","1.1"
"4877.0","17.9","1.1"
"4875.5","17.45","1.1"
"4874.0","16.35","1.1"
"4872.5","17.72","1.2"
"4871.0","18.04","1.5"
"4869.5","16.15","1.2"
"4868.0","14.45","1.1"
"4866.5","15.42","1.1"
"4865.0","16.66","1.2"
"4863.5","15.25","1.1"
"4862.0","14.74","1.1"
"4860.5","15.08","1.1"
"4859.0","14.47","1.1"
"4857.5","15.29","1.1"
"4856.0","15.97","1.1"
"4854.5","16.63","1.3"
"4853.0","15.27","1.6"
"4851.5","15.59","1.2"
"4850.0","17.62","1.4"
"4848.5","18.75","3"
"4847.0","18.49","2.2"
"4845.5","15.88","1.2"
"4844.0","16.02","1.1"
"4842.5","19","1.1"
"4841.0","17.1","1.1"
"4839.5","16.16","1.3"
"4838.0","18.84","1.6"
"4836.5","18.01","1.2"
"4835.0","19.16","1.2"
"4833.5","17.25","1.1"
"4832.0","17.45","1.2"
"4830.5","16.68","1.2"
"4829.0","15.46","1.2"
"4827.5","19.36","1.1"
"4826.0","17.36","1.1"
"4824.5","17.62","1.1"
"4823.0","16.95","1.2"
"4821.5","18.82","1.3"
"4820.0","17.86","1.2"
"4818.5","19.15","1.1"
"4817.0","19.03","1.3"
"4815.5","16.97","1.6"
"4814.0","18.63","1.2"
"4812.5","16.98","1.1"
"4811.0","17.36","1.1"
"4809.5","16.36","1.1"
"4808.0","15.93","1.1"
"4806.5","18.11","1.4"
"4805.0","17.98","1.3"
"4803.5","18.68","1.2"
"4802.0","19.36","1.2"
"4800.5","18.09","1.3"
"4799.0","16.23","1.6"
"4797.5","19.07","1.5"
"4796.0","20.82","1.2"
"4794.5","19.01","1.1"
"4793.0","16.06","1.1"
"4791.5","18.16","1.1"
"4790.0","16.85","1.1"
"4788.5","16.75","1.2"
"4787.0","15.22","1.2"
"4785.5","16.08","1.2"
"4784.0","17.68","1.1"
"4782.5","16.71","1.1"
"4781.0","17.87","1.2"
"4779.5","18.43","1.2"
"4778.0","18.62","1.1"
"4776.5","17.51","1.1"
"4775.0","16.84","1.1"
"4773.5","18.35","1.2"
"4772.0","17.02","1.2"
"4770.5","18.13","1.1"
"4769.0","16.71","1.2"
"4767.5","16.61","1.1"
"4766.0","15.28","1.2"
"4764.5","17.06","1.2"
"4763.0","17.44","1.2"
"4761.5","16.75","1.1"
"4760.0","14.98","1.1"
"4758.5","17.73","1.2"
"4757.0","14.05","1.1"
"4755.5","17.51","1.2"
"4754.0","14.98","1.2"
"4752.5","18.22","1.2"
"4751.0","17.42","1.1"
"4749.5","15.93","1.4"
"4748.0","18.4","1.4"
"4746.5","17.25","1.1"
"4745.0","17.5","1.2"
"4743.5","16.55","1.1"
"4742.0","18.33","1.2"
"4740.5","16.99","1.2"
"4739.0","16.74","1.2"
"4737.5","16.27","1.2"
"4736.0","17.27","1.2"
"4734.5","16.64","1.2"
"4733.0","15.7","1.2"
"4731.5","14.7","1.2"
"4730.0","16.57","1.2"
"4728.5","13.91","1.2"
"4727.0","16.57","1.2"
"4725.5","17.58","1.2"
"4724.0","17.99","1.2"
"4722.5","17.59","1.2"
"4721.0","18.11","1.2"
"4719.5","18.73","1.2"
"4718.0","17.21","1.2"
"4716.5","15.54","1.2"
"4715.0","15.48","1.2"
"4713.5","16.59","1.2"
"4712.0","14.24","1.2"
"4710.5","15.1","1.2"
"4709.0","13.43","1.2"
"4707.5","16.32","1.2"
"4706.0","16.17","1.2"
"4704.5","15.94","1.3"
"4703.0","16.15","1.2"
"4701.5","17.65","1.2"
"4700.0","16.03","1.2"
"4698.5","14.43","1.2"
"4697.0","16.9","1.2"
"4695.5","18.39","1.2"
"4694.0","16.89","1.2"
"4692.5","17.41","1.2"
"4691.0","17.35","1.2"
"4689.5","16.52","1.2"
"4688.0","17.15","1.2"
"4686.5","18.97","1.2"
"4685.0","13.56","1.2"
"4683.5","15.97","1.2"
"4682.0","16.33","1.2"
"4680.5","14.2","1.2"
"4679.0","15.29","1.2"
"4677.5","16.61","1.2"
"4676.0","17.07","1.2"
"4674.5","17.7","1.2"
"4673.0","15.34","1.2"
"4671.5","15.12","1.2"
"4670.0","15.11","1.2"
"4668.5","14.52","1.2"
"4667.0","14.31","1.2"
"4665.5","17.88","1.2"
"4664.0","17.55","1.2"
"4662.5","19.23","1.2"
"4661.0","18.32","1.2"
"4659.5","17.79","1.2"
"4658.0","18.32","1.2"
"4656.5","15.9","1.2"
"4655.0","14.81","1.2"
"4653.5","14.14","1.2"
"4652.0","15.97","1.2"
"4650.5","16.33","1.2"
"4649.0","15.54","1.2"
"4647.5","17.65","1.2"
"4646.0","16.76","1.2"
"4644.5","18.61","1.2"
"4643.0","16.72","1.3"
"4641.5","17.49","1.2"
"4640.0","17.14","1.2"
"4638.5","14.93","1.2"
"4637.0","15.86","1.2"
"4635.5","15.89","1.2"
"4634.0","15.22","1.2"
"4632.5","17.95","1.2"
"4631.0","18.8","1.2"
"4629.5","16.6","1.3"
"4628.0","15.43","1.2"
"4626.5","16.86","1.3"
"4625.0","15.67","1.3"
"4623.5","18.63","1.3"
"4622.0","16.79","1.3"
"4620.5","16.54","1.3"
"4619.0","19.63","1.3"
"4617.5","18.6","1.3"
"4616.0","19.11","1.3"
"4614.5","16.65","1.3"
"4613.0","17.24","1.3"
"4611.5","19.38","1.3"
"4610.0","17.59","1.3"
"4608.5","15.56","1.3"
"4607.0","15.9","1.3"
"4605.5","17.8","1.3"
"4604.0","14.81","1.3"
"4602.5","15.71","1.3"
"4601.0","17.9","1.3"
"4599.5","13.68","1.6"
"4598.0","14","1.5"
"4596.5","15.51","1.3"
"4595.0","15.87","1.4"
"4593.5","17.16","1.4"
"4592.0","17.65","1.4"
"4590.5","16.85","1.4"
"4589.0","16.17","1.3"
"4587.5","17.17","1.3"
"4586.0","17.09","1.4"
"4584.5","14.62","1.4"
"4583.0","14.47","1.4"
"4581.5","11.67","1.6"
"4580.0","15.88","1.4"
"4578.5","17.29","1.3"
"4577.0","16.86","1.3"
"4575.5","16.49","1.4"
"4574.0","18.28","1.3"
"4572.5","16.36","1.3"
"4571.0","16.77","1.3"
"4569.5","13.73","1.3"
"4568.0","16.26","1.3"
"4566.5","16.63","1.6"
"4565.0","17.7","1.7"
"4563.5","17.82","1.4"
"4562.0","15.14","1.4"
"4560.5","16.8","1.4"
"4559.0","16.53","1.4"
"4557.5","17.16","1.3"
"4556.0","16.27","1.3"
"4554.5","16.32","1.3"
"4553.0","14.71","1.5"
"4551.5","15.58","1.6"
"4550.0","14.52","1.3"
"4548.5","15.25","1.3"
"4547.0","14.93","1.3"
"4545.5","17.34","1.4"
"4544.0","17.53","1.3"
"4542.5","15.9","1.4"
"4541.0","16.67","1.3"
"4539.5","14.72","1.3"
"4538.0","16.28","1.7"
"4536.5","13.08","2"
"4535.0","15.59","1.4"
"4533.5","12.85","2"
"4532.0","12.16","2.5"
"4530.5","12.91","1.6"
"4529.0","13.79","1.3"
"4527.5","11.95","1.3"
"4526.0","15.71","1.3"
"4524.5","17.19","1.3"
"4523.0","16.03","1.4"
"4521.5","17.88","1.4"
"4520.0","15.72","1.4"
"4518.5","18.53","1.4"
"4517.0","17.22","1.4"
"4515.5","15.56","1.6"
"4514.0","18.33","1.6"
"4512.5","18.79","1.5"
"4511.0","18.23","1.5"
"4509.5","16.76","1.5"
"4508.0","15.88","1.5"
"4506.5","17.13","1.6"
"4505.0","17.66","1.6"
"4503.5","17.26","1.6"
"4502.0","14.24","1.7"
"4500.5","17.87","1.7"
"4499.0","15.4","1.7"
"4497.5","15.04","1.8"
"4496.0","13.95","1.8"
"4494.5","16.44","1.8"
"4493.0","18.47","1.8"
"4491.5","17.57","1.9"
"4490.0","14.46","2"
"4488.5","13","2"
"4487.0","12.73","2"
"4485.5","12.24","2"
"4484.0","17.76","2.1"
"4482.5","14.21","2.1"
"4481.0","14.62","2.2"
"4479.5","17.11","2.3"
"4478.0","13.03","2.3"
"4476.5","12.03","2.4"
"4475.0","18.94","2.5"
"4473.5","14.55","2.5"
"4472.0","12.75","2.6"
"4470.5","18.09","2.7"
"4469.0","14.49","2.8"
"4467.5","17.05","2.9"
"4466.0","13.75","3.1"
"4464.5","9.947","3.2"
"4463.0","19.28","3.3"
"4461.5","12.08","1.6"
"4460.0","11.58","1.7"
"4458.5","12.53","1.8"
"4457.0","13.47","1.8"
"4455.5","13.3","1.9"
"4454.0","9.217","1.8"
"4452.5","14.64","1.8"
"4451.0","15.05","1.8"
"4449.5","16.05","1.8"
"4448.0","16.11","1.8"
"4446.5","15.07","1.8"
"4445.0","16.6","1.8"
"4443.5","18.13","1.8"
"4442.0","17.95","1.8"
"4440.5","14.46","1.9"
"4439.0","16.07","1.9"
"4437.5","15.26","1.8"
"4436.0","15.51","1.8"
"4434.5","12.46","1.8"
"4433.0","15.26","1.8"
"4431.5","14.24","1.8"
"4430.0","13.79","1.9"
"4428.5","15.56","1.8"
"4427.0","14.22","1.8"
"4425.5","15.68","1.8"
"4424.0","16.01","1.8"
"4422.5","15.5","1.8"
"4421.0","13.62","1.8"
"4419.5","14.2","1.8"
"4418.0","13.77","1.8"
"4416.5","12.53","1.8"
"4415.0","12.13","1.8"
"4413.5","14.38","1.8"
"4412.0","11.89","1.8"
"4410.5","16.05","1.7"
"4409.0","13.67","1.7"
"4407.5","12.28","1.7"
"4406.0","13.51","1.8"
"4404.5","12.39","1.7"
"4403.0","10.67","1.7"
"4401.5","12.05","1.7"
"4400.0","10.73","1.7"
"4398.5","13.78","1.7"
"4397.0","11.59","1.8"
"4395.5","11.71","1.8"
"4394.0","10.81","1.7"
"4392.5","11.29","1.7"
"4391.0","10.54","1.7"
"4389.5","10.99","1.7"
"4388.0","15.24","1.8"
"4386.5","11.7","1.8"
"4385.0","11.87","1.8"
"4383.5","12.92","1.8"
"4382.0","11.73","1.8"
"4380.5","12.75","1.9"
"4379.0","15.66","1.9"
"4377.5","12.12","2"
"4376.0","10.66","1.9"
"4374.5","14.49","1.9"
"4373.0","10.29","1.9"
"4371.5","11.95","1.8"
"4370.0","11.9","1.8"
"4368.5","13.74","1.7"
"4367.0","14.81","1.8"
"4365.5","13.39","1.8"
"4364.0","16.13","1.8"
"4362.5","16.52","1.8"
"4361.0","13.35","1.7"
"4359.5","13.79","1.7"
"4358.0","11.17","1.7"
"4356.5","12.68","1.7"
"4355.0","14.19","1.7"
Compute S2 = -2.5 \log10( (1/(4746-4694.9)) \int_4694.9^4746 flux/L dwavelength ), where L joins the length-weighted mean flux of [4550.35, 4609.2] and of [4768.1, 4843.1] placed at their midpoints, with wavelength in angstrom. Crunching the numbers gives 0.04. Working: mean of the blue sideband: 16.1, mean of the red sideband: 17.7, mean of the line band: 16.4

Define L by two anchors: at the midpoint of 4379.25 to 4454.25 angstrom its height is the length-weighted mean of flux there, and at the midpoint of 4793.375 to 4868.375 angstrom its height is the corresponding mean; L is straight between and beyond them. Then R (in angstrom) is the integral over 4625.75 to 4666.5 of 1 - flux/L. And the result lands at -2.9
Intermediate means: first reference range 13.7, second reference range 17.3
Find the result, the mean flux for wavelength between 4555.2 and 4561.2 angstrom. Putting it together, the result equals 16.7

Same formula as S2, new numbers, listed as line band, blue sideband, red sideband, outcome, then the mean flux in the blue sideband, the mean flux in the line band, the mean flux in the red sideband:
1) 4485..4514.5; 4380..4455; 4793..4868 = -0.12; 13.7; 16.1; 17.3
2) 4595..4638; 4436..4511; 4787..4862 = -0.04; 15.2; 16.7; 17.4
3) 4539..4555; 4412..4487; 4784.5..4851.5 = -0.03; 14.6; 15.8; 17.6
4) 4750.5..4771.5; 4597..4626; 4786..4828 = 0.06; 16.9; 16.6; 17.8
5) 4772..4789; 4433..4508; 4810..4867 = -0.03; 15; 17.3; 17.1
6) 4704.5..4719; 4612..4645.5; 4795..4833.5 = 0.12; 17.1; 15.6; 17.8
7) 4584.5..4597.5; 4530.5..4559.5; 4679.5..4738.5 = -0.06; 15.4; 16.5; 16.3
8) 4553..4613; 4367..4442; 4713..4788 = -0.08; 13.2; 16.3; 16.9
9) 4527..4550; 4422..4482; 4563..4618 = 0.08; 14.8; 14.8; 16.4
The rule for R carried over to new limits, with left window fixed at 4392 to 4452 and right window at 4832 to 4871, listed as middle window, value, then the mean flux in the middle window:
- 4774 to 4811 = -3.12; 17.6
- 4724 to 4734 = -0.10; 16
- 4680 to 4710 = -1.22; 16.3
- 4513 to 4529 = -1.84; 16.3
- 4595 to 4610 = -0.63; 15.8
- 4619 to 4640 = -1.93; 16.7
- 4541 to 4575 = -3.21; 16.3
